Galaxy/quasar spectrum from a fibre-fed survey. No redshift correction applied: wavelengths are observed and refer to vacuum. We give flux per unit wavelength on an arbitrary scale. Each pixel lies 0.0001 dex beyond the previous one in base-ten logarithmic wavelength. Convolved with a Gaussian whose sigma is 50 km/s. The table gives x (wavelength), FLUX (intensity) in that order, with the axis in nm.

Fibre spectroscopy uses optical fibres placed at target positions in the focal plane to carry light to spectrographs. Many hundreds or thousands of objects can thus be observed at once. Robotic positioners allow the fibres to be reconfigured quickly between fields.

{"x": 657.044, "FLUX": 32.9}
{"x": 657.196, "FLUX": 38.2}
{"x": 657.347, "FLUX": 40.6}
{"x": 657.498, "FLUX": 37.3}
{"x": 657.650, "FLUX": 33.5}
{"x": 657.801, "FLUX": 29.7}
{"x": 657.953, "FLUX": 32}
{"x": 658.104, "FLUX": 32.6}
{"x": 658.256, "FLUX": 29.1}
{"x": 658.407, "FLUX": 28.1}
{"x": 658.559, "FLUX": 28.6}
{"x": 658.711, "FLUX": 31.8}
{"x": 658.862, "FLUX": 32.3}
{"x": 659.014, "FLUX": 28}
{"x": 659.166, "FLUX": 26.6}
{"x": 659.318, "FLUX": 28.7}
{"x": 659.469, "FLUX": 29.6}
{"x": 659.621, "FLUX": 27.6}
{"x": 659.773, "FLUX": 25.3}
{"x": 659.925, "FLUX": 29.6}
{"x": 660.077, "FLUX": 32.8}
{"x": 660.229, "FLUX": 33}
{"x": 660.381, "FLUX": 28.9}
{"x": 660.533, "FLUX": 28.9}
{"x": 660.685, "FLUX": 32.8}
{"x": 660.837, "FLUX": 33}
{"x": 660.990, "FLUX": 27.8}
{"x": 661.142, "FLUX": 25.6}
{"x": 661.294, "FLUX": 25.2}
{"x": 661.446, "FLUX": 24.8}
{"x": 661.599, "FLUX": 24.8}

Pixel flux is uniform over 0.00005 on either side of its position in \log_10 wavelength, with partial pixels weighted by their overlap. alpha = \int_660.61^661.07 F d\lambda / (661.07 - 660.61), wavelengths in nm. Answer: 31.1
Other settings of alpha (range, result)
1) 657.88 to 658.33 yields 31.2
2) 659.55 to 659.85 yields 26.4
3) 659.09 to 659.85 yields 27.6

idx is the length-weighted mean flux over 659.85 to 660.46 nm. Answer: 31.1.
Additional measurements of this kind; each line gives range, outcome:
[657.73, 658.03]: 30.9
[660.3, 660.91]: 30.9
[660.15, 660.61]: 30.3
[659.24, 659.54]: 29.2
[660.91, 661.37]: 26.2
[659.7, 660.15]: 29.2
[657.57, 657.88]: 31.6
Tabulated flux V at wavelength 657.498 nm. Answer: 37.3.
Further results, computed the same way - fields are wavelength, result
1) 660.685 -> 32.8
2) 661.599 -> 24.8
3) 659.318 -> 28.7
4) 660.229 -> 33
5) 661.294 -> 25.2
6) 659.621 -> 27.6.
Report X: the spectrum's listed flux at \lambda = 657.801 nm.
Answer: 29.7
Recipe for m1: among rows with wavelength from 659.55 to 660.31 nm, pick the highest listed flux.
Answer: 33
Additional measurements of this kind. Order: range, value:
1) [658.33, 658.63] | 28.6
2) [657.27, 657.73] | 40.6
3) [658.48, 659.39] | 32.3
